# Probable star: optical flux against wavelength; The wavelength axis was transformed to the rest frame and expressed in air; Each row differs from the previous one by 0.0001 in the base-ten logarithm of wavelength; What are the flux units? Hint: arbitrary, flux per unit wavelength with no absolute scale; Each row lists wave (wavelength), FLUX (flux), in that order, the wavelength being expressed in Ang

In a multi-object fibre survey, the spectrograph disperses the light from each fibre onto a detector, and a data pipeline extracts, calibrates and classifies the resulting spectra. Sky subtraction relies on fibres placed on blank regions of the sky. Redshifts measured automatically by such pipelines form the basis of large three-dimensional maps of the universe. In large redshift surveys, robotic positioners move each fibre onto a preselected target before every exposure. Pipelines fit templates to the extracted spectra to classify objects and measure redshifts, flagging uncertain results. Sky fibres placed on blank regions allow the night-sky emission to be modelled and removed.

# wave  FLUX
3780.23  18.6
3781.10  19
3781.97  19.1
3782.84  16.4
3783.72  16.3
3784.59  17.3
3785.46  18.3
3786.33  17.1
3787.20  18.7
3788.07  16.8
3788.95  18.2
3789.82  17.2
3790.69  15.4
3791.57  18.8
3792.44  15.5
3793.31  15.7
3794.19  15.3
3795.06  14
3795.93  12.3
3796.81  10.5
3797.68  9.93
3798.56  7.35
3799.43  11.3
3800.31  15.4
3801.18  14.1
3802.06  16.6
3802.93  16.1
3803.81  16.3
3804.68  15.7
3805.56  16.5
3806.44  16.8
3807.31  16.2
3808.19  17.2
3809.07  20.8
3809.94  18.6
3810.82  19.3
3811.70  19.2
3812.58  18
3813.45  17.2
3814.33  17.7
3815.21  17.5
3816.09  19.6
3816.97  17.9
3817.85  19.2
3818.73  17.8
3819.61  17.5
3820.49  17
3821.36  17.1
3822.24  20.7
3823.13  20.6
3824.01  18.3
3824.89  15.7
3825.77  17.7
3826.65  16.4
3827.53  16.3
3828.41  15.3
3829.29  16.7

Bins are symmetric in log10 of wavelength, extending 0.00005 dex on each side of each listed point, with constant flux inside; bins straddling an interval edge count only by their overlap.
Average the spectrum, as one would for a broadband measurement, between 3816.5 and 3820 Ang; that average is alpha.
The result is 18.1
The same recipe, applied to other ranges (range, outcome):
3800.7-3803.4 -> 15.6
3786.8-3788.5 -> 17.8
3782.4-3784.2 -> 16.3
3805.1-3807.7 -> 16.5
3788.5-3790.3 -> 17.6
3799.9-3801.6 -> 14.8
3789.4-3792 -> 17.1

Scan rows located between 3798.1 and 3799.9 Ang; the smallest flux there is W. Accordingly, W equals 7.35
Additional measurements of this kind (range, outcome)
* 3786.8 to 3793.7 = 15.4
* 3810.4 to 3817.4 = 17.2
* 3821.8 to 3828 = 15.7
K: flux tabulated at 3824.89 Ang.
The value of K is 15.7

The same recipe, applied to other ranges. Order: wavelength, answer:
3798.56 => 7.35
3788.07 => 16.8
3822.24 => 20.7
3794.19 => 15.3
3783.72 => 16.3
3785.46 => 18.3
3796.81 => 10.5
